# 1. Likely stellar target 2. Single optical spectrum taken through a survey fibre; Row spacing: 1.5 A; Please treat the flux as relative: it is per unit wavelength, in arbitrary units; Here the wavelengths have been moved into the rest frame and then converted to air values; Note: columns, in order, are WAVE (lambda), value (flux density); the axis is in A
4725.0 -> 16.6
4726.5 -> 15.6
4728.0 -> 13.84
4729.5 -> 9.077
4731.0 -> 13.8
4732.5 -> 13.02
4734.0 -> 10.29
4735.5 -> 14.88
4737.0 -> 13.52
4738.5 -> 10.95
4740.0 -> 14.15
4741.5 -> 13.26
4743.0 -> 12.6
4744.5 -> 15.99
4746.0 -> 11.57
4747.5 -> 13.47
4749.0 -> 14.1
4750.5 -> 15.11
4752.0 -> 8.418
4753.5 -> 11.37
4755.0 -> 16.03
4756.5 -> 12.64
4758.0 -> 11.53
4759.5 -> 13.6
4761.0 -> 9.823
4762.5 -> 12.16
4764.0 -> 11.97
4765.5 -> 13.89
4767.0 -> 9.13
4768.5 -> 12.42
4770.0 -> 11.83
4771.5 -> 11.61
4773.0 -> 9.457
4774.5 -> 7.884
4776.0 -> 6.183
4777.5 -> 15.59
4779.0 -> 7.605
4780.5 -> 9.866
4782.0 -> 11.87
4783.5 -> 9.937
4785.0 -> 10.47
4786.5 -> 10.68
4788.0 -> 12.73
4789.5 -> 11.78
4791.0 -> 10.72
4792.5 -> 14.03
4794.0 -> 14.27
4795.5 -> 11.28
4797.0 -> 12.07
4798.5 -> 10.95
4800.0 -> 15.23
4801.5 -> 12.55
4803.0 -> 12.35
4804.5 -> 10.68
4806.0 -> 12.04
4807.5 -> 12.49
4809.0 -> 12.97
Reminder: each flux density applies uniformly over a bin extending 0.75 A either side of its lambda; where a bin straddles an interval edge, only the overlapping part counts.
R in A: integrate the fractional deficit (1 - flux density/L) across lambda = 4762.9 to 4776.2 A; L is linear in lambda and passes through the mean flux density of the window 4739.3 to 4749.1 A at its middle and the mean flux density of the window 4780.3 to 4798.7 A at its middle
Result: 1.9 A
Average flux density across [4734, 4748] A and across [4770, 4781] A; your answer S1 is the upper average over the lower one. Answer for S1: 0.7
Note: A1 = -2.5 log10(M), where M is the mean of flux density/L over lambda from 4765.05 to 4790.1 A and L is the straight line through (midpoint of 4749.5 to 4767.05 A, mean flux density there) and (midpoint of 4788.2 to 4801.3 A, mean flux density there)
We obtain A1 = 0.16 mag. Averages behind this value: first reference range 12.3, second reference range 12.5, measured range 10.7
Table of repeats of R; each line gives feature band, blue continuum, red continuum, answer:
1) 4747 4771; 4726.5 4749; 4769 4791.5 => -1.1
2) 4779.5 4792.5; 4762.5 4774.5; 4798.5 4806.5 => 0.8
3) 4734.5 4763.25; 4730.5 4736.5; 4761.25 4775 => -1.7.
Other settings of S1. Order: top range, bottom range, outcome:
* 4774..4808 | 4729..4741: 0.91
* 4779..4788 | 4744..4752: 0.78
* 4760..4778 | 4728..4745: 0.85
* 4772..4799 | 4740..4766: 0.86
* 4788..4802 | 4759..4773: 1.08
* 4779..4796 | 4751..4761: 0.94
